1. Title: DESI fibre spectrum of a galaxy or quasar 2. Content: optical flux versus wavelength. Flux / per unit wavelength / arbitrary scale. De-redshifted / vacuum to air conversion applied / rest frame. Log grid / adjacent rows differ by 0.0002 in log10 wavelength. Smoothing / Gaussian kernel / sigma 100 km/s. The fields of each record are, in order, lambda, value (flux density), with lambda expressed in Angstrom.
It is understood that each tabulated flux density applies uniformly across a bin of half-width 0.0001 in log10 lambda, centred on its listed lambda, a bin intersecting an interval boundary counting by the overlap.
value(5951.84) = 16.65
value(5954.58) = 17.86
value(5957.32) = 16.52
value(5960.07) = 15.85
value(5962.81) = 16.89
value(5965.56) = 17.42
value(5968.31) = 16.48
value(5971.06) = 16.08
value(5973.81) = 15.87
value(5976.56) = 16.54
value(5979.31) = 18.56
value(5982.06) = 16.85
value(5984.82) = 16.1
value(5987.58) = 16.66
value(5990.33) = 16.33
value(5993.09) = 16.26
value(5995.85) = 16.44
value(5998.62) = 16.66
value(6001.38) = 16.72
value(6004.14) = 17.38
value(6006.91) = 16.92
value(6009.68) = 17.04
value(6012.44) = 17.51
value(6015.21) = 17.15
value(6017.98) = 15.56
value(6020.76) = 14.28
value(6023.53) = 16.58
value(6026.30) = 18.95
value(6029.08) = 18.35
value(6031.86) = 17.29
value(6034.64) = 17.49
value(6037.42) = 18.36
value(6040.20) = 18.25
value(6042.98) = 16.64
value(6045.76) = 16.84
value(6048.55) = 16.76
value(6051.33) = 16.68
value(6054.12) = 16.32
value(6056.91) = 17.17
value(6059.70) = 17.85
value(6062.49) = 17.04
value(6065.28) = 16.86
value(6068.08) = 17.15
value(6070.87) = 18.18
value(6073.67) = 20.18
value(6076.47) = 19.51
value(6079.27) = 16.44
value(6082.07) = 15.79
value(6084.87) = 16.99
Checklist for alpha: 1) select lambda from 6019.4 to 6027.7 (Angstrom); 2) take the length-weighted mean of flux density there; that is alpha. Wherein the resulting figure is 16.6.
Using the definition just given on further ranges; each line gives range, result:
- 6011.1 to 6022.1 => 16.1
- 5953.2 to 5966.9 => 16.9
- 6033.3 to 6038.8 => 17.9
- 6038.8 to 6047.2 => 17.2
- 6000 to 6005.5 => 17.1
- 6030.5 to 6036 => 17.4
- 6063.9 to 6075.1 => 18.1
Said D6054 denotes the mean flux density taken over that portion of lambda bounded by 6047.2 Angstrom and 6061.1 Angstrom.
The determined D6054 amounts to 17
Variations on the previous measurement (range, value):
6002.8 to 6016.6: 17.2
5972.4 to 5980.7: 17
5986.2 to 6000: 16.5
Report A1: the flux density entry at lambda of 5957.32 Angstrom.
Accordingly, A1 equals 16.52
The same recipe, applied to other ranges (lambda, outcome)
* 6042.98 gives 16.64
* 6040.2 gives 18.25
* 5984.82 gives 16.1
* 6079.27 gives 16.44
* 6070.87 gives 18.18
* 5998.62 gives 16.66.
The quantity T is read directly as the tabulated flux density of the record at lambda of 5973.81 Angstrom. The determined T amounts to 15.87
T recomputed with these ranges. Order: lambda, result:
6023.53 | 16.58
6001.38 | 16.72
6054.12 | 16.32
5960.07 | 15.85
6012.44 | 17.51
